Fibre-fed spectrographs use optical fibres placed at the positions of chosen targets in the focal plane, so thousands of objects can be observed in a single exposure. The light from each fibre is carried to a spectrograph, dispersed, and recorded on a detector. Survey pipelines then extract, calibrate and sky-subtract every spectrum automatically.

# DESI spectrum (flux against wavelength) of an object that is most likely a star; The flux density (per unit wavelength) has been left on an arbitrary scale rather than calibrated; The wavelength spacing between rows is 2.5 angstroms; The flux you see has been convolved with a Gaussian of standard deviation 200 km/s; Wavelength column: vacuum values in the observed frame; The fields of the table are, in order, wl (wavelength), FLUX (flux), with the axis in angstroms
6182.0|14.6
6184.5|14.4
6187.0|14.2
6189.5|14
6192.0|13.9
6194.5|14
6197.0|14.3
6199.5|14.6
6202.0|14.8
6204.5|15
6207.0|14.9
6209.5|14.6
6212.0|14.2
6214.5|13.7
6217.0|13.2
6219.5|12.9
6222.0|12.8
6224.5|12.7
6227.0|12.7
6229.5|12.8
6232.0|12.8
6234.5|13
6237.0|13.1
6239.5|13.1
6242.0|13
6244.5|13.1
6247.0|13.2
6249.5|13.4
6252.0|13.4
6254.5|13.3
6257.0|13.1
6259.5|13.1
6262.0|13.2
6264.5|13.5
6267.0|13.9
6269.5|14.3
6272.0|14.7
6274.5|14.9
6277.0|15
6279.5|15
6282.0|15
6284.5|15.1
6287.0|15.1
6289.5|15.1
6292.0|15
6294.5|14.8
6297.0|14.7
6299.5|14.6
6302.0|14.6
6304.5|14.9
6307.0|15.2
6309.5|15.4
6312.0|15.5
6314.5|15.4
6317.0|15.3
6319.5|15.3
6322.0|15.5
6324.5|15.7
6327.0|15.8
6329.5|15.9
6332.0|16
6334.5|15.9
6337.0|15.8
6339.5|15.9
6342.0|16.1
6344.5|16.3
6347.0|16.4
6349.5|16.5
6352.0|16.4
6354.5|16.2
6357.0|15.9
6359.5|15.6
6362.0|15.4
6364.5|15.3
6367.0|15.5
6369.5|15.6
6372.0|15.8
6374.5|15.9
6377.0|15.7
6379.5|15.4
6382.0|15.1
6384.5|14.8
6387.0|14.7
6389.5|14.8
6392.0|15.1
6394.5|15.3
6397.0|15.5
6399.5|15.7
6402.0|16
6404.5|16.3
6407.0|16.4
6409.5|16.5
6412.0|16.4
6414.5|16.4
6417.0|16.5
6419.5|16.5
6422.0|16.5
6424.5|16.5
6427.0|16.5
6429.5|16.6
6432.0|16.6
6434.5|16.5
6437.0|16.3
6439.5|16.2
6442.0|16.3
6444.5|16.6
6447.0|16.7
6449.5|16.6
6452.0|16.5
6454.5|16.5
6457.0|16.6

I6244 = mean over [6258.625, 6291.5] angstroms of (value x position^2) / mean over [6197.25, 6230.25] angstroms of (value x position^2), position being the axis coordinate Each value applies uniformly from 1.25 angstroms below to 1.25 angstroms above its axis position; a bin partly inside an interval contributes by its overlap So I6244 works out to 1.07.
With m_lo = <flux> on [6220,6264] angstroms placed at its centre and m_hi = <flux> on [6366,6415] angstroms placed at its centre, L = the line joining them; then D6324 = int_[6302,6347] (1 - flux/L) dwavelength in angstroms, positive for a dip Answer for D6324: -3.6 angstroms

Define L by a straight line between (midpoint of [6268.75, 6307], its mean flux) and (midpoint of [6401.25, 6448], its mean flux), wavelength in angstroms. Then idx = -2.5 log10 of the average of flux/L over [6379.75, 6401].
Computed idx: 0.06 mag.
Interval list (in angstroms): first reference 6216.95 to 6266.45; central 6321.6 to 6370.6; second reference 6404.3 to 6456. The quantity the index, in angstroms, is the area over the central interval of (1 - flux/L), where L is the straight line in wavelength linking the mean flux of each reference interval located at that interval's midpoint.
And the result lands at -3.1 angstroms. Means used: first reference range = 13.1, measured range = 15.9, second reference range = 16.5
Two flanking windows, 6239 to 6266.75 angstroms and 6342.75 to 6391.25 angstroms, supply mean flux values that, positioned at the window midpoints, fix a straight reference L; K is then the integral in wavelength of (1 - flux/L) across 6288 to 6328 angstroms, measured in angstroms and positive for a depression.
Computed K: -2.1 angstroms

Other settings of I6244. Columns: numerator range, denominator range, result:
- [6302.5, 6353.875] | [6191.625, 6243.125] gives 1.20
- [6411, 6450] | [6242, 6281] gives 1.26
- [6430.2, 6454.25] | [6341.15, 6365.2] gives 1.06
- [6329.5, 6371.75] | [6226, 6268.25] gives 1.25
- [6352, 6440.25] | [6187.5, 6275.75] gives 1.23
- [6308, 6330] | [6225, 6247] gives 1.23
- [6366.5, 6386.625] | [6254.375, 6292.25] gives 1.11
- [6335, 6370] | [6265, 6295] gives 1.10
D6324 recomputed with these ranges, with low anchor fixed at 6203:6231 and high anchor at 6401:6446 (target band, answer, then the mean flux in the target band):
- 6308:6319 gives -0.3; 15.4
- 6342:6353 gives -0.7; 16.4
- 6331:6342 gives -0.5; 15.9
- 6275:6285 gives -0.4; 15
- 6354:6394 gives 0.9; 15.4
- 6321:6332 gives -0.5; 15.8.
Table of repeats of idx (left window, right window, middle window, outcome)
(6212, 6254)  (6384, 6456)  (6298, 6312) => -0.053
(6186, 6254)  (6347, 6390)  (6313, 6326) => -0.036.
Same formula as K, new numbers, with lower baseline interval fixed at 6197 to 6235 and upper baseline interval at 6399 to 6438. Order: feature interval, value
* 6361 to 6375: 0.14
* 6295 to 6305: 0.08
